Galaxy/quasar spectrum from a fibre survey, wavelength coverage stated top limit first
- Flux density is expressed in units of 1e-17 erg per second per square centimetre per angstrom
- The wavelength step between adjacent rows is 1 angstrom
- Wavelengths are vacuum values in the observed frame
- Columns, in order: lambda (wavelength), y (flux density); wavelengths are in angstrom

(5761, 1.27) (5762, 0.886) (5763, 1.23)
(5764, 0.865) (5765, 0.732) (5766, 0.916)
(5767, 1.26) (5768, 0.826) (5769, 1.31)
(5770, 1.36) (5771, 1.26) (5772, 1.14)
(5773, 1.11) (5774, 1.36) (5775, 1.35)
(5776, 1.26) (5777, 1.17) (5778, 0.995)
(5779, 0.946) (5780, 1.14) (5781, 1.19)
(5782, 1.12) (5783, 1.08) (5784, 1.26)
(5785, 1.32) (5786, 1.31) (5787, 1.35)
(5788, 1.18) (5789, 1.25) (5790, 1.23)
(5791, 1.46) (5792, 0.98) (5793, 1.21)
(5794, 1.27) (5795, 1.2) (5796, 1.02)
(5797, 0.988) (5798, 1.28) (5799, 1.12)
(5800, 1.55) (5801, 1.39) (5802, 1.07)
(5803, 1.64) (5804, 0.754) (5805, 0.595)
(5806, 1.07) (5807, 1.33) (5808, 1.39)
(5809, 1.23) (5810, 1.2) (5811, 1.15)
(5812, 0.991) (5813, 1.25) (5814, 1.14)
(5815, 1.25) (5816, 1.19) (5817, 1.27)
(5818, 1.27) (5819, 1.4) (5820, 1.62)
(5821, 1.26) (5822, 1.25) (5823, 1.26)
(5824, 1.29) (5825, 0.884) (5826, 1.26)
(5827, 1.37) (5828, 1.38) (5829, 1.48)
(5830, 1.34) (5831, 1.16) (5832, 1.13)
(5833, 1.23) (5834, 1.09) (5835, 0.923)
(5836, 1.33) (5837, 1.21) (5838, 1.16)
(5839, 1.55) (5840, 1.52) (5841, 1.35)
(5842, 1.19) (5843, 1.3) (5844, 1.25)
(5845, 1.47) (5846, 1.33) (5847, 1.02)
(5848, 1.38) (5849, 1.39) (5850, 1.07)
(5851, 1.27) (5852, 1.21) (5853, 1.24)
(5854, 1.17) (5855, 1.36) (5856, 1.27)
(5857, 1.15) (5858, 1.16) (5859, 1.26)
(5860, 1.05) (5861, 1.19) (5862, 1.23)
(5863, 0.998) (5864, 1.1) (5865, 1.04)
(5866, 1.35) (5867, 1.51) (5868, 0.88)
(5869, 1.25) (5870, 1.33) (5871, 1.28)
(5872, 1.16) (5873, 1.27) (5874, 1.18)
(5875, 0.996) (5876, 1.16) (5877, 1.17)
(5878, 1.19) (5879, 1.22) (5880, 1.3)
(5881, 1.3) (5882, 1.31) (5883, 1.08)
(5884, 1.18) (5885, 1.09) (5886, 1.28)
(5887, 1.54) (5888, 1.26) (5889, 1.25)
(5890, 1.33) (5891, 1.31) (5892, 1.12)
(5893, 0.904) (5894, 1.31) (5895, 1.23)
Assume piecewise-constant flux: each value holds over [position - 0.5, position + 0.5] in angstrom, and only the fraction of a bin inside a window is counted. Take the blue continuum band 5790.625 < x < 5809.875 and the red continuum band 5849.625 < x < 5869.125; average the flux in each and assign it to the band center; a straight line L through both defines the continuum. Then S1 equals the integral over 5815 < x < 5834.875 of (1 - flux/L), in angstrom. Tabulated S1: -1.3 angstrom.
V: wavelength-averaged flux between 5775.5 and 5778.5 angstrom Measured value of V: 1.14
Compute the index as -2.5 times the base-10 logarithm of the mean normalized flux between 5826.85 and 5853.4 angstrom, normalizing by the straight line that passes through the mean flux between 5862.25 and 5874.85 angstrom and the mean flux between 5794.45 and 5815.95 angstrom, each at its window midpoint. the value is -0.078 mag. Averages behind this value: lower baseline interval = 1.17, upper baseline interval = 1.19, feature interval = 1.27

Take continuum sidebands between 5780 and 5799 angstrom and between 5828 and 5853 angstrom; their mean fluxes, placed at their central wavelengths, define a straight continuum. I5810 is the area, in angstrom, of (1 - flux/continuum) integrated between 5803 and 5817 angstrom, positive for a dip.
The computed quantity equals 1.0 angstrom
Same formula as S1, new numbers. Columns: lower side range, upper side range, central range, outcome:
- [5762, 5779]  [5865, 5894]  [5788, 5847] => -3.6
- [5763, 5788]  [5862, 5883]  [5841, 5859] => -1.0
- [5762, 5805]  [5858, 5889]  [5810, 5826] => -0.7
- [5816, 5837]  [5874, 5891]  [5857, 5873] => 0.7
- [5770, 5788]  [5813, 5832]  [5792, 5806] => 1.0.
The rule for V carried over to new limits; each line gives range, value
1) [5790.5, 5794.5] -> 1.23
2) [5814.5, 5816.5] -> 1.22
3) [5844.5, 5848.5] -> 1.3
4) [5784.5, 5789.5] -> 1.28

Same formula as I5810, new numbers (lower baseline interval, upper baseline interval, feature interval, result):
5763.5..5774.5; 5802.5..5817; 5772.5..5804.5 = -2.1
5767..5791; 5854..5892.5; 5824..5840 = -0.5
